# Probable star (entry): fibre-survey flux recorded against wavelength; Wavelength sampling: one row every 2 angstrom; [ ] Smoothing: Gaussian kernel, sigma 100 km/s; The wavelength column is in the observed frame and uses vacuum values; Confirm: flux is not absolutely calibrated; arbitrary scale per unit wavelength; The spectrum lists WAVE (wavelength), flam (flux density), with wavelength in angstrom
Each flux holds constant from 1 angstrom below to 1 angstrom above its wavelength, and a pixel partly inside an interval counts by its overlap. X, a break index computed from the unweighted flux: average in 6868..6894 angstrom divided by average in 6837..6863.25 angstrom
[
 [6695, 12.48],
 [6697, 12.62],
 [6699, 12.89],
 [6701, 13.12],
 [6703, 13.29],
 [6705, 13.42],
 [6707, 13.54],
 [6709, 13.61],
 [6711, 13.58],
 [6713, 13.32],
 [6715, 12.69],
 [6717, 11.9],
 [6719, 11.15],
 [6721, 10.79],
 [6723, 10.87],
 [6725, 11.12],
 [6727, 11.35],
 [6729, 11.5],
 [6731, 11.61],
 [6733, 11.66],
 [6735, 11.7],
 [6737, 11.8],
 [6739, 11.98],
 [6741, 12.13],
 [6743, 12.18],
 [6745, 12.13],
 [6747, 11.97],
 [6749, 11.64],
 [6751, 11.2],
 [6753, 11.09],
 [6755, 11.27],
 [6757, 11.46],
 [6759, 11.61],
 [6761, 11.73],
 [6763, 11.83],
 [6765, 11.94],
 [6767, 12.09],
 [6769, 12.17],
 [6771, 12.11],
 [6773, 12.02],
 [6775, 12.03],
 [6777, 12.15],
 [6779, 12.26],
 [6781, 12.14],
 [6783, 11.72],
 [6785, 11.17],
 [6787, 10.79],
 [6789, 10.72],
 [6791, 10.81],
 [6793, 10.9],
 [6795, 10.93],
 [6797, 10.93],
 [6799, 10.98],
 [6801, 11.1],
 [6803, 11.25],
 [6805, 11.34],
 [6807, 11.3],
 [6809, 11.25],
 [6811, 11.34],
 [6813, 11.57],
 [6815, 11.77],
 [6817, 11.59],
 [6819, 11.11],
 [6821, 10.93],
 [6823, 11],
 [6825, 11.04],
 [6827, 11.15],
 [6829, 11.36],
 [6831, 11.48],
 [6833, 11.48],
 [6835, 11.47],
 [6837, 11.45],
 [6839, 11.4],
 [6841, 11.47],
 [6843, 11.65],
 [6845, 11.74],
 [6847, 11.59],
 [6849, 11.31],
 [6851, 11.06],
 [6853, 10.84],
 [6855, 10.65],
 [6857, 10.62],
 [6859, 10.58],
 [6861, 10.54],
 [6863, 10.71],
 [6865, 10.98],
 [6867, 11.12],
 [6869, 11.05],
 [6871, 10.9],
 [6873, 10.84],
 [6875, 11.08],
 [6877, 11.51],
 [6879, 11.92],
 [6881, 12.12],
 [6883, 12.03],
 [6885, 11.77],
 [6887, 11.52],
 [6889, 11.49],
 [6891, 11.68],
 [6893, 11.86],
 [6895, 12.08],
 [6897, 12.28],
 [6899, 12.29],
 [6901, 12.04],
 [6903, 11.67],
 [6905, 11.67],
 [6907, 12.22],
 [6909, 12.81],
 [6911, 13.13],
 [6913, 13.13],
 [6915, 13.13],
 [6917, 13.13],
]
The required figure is 1.04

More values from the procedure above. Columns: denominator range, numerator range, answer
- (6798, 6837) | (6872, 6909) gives 1.05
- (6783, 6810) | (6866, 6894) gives 1.04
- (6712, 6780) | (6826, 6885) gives 0.96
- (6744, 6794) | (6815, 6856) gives 0.97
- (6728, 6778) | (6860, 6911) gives 0.99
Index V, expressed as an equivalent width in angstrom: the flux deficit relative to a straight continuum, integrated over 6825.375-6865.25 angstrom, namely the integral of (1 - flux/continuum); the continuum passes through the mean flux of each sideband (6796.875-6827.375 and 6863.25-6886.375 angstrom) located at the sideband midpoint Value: 0.5 angstrom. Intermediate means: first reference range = 11.2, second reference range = 11.4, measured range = 11.2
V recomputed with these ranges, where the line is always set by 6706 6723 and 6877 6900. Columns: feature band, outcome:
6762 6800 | 2.14 angstrom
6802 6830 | 1.96 angstrom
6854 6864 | 1.14 angstrom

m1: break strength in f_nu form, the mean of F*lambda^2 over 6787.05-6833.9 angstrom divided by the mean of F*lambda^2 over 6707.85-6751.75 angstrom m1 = 1.0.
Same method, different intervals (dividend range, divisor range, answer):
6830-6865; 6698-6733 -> 0.94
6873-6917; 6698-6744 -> 1.04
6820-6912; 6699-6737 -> 0.98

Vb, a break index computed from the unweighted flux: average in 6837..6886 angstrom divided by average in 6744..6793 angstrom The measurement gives 1.0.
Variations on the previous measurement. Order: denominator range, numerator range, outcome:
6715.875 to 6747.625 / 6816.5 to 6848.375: 0.98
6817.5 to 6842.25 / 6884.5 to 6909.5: 1.06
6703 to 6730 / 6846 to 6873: 0.89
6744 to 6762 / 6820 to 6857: 0.97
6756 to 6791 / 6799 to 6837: 0.96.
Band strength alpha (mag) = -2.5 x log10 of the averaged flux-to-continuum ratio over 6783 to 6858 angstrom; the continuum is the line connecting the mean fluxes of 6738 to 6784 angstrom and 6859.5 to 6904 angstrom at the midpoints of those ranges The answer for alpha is 0.05 mag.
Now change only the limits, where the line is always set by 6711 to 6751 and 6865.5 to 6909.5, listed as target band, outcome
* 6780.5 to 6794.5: 0.059 mag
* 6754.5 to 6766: 0.011 mag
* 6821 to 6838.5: 0.043 mag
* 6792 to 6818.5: 0.048 mag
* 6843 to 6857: 0.051 mag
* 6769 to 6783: -0.030 mag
